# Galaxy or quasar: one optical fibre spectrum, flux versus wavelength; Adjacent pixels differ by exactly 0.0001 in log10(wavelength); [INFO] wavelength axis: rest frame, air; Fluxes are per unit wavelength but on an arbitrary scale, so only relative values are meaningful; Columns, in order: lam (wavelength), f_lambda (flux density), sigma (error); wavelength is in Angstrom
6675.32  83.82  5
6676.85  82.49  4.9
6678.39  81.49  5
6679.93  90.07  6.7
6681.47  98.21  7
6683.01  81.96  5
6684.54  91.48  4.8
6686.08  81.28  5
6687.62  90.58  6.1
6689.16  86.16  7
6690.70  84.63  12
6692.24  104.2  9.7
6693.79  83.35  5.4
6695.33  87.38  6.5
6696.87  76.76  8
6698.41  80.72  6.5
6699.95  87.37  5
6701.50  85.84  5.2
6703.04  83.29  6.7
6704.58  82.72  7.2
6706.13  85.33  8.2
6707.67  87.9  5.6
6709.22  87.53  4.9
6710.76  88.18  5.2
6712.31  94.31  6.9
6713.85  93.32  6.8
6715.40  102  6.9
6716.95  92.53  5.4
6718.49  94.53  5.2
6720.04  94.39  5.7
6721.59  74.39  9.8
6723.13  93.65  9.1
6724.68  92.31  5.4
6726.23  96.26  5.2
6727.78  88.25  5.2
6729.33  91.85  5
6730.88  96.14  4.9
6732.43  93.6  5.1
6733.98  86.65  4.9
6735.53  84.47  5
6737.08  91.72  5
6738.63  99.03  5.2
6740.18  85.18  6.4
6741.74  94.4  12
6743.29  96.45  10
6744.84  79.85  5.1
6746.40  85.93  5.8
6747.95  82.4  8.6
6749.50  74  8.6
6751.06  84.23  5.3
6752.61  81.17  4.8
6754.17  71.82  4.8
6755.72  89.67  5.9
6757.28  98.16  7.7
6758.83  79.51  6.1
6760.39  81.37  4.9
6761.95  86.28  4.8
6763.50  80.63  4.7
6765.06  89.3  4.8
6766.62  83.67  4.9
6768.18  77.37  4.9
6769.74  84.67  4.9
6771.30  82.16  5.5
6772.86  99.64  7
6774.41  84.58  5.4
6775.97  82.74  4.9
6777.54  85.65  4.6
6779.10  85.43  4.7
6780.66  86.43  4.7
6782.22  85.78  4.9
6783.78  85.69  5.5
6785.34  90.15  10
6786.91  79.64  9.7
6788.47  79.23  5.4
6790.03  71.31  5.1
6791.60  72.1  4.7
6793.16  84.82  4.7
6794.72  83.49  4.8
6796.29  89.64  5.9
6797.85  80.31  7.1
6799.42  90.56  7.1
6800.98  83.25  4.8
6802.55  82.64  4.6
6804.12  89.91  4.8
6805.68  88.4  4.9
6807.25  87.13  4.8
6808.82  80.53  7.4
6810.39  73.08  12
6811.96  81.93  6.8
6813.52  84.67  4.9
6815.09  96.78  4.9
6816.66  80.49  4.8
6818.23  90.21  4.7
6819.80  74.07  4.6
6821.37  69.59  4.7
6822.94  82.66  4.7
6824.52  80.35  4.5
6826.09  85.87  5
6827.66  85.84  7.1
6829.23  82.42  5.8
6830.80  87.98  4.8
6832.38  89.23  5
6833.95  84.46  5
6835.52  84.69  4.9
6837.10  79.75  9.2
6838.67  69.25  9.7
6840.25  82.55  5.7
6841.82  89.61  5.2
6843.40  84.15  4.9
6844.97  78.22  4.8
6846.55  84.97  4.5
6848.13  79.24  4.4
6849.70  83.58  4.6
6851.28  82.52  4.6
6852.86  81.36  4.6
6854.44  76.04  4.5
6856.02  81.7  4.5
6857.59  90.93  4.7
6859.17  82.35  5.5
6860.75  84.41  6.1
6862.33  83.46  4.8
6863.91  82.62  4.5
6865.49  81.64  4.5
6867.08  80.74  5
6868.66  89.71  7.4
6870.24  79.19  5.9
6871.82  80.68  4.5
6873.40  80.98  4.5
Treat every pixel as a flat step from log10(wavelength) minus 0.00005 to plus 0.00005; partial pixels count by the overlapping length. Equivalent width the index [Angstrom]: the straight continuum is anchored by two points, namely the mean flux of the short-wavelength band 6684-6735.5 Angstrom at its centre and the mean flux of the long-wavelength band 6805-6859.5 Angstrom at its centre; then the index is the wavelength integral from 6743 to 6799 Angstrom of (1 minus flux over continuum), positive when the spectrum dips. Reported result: 1.4 Angstrom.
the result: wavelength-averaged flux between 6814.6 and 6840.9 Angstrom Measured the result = 82.5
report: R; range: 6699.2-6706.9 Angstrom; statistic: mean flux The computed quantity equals 84.9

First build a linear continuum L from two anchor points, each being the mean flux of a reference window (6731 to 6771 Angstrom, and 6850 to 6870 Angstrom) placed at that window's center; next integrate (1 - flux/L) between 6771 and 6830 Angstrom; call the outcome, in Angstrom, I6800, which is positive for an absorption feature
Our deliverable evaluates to 0.59 Angstrom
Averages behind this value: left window 85.8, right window 83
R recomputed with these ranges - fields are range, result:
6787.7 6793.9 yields 76.8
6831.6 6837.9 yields 84.6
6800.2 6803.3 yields 82.9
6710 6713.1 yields 91.3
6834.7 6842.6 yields 81.2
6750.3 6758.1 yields 85.1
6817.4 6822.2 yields 78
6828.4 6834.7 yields 86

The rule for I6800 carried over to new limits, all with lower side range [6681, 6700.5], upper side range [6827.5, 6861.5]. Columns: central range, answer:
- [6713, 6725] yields -0.8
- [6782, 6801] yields 0.4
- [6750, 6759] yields 0.1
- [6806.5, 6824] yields 0.4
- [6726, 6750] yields -0.9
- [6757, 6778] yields 0.0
